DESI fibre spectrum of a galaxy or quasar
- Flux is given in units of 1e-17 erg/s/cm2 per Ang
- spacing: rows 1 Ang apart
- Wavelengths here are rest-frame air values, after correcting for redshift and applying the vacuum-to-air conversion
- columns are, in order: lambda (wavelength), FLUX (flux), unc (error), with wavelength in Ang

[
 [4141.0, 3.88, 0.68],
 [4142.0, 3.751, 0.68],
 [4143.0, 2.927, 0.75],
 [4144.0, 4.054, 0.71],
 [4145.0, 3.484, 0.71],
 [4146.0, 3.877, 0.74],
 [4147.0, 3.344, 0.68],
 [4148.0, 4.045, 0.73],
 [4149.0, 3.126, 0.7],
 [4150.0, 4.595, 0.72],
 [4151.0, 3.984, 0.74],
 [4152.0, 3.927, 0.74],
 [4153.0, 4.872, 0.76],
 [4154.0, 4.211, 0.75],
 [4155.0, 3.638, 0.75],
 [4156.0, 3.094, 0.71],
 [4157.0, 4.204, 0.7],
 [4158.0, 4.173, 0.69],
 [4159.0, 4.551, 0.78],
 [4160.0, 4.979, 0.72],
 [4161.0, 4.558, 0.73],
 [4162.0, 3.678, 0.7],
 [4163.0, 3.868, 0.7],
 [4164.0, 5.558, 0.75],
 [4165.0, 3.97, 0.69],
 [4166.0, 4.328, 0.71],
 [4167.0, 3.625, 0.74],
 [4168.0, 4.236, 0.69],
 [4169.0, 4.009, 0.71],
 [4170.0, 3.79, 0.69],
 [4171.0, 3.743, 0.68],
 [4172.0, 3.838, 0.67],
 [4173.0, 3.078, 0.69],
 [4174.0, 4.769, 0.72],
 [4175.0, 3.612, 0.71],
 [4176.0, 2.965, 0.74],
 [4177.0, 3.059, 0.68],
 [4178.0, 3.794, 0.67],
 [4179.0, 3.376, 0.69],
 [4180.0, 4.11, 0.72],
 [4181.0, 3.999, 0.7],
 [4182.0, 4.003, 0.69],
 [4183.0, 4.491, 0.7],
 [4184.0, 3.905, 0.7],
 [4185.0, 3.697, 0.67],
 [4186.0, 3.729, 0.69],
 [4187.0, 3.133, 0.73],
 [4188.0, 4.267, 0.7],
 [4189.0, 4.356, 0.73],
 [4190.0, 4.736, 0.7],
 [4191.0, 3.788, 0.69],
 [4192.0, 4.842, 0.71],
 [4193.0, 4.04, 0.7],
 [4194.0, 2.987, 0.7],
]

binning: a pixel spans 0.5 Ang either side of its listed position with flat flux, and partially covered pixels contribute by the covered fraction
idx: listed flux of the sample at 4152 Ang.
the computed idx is 3.927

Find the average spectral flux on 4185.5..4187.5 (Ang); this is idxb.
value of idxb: 3.43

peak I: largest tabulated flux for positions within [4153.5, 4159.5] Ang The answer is 4.551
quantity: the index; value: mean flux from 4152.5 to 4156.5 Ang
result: 3.95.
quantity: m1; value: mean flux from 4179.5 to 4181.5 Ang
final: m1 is 4.05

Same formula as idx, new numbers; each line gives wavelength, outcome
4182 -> 4.003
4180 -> 4.11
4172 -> 3.838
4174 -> 4.769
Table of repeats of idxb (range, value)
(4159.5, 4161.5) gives 4.77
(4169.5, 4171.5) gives 3.77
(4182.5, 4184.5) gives 4.2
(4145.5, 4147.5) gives 3.61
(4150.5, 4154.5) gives 4.25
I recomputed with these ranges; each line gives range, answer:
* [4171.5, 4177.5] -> 4.769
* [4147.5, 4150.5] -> 4.595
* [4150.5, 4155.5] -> 4.872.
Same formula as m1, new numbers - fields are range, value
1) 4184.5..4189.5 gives 3.84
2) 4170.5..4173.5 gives 3.55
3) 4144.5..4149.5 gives 3.58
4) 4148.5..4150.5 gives 3.86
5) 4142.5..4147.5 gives 3.54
